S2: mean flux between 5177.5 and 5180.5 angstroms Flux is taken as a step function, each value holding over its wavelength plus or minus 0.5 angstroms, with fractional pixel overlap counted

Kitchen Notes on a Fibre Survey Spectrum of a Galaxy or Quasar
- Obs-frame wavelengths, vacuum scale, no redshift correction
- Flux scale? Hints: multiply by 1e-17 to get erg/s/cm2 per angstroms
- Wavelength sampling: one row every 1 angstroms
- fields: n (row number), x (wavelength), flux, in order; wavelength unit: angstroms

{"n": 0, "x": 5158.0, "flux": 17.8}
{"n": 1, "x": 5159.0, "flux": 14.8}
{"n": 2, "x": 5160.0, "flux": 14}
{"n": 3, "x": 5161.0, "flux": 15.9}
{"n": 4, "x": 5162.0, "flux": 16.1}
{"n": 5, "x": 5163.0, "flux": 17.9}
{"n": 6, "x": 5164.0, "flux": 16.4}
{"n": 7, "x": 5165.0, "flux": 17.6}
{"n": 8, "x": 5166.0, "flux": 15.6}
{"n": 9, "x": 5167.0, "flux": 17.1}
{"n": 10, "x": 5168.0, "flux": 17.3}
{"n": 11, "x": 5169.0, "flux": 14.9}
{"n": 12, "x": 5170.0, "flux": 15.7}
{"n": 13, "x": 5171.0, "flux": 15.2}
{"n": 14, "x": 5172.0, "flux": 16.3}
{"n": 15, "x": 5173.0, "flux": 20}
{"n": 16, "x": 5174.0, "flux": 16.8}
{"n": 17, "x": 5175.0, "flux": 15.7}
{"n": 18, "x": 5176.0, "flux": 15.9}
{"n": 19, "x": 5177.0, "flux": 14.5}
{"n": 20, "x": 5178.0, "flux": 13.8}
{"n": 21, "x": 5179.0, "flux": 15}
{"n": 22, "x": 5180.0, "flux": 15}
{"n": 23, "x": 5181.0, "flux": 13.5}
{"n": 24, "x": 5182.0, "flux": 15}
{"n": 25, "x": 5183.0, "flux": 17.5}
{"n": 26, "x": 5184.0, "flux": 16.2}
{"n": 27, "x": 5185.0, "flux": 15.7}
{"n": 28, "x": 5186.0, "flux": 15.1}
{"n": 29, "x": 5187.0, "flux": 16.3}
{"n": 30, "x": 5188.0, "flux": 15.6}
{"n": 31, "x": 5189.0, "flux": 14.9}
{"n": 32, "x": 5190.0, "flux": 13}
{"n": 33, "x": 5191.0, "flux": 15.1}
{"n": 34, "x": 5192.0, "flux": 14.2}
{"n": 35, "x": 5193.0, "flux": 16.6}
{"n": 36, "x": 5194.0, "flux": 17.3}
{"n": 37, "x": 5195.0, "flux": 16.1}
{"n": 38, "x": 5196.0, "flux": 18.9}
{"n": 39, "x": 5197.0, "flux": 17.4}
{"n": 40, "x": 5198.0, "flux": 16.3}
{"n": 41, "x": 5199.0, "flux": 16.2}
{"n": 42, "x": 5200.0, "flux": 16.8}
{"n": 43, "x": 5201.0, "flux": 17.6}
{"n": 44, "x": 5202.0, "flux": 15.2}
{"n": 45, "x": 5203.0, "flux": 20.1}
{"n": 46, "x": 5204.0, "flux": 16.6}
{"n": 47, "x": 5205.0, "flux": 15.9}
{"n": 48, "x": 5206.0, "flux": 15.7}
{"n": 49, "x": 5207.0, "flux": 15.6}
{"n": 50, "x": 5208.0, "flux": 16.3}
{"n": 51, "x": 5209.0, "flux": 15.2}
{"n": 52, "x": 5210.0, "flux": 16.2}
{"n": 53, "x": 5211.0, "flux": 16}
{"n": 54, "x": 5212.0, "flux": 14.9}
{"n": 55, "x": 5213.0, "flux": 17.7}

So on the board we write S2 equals 14.6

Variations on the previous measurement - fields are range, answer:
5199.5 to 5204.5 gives 17.3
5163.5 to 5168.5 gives 16.8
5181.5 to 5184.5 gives 16.2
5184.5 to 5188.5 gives 15.7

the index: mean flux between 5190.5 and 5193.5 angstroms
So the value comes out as 15.3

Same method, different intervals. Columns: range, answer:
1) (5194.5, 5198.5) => 17.2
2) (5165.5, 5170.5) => 16.1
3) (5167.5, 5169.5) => 16.1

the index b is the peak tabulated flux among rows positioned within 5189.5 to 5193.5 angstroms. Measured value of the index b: 16.6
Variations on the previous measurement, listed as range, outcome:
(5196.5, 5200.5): 17.4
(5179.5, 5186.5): 17.5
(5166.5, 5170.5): 17.3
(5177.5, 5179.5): 15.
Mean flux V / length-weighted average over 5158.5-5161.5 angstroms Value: 14.9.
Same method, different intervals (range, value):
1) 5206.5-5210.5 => 15.8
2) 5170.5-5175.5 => 16.8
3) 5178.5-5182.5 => 14.6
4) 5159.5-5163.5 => 16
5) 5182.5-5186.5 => 16.1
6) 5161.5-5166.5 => 16.7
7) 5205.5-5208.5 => 15.9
